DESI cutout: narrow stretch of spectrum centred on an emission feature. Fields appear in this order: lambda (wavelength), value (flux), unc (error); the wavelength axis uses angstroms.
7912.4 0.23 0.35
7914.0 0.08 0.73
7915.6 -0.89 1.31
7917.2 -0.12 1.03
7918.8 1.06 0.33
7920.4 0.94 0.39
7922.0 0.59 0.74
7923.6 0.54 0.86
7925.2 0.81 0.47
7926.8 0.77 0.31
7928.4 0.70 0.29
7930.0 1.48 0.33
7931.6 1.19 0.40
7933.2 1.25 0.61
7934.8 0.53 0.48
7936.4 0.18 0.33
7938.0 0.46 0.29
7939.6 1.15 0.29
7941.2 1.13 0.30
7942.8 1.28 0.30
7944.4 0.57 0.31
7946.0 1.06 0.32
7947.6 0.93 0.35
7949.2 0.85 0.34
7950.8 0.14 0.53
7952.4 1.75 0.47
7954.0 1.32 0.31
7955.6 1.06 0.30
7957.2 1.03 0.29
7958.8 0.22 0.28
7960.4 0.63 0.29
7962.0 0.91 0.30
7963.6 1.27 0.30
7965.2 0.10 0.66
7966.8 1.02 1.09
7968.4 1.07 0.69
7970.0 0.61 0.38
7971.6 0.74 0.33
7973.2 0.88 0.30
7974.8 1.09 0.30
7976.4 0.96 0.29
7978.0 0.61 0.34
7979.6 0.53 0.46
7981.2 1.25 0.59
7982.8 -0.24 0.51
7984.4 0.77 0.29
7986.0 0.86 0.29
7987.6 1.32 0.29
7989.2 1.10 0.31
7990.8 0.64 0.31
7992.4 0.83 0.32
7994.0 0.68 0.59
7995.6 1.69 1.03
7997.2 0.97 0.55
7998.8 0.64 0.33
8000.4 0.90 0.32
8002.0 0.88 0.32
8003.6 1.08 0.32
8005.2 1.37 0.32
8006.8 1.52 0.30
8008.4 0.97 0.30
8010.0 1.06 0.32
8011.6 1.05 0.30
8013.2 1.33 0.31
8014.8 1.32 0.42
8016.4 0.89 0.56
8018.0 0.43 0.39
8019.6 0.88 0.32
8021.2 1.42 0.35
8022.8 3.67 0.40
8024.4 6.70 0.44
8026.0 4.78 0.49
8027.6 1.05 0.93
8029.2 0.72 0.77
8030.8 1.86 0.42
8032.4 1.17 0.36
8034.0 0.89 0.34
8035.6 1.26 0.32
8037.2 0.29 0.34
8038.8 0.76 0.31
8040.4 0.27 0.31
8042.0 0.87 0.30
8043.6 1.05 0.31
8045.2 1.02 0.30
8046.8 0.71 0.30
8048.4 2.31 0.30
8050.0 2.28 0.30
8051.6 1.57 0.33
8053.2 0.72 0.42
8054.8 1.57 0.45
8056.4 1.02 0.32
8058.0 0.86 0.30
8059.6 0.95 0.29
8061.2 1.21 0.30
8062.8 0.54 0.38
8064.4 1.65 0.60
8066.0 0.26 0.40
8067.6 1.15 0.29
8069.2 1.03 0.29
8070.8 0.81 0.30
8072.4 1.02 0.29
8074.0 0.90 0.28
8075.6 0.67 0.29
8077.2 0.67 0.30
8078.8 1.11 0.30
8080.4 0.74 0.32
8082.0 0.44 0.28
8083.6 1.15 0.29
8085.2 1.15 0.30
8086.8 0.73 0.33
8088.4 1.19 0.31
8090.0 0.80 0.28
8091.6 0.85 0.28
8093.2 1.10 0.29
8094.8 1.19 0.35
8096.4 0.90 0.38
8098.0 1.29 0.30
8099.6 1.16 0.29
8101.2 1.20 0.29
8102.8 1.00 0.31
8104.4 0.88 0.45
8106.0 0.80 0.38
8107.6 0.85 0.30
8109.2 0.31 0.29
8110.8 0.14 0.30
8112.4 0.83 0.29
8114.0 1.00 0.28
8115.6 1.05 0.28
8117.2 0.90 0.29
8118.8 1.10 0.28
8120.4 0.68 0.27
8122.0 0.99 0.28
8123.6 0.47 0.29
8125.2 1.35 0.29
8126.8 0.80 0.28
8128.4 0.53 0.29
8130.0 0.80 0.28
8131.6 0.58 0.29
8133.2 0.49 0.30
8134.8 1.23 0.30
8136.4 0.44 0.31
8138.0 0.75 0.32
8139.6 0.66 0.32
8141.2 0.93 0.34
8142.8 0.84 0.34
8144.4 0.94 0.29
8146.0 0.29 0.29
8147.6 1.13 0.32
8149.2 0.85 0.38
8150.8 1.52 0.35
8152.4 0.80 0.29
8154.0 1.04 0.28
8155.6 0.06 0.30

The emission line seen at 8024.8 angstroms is Halpha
